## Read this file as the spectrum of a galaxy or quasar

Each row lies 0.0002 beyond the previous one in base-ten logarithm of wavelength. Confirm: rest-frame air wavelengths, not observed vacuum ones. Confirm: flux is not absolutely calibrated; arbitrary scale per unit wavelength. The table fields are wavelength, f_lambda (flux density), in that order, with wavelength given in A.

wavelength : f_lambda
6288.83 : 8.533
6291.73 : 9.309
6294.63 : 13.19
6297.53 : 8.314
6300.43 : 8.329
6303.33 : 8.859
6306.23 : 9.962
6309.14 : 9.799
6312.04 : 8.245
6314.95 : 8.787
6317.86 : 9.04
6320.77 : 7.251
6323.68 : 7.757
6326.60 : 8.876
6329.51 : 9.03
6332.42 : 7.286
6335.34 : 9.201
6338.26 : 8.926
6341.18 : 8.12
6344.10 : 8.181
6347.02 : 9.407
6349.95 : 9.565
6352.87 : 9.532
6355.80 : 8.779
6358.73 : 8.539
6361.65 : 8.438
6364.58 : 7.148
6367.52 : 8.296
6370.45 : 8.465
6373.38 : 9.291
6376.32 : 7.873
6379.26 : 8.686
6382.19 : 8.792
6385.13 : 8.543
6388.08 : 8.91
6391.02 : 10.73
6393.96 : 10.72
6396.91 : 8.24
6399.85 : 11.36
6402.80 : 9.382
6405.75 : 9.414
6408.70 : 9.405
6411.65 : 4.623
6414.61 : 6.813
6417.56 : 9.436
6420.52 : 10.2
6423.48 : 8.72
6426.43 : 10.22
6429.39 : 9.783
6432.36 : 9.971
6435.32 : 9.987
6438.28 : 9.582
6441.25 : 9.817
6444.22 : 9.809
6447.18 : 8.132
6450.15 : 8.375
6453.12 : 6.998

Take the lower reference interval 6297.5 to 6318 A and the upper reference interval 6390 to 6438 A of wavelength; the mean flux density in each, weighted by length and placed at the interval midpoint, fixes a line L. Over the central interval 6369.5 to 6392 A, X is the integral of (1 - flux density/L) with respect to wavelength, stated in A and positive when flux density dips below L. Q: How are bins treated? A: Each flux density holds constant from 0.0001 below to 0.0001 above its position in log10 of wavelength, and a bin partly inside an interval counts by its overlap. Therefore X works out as 0.8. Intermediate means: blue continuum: 8.95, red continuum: 9.31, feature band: 8.88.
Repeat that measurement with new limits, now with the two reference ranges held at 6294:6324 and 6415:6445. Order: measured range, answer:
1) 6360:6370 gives 1.4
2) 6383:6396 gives -0.3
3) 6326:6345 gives 1.3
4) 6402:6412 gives 1.0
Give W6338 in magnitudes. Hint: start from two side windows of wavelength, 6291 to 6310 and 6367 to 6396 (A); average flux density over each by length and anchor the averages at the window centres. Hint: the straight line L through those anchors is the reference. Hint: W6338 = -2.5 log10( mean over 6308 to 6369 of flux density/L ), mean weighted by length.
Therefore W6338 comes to 0.10 mag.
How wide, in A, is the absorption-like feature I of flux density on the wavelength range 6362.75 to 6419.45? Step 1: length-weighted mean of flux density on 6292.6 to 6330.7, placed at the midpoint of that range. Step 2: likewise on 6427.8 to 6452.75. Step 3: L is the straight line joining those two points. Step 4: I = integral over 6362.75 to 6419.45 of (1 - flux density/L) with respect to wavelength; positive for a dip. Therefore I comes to 2.9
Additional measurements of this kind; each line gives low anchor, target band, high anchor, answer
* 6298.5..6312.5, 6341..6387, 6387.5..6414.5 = 2.34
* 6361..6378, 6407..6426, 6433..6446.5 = 1.88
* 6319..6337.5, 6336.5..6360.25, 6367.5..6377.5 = -1.40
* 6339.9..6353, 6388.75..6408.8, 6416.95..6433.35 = -0.92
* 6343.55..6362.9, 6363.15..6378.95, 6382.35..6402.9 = 1.75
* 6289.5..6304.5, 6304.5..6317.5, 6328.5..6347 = 0.04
